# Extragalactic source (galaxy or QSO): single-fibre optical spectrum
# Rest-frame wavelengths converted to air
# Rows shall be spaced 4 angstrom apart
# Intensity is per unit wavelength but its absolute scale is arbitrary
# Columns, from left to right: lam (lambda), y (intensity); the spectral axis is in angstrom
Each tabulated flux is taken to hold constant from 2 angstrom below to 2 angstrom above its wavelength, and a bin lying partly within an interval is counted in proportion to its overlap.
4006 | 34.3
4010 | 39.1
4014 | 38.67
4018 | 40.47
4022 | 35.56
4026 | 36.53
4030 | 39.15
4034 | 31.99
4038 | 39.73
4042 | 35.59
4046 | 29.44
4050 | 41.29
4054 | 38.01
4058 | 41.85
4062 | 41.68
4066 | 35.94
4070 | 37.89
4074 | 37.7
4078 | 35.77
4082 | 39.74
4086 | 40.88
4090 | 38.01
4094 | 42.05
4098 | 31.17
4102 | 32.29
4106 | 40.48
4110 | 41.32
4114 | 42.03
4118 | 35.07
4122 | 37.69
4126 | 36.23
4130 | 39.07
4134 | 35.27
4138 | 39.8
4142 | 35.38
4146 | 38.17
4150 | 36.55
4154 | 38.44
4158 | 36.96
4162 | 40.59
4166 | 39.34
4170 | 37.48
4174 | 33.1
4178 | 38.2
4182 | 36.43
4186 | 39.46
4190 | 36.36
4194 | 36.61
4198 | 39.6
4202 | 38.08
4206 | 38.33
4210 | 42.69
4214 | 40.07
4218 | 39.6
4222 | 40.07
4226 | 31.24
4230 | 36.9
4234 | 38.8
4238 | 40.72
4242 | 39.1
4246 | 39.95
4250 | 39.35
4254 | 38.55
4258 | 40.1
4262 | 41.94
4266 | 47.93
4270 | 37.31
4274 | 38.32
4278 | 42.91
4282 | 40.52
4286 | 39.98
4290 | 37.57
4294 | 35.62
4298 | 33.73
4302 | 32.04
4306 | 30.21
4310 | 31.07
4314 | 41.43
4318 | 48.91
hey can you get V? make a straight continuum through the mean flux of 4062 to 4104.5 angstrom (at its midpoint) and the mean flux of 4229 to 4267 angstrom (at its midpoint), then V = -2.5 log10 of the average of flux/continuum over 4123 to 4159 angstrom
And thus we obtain 0.03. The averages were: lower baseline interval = 37.4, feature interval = 37.3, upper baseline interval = 40.2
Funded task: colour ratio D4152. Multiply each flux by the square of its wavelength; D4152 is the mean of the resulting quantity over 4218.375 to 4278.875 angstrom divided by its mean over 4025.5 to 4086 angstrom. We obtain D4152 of 1.2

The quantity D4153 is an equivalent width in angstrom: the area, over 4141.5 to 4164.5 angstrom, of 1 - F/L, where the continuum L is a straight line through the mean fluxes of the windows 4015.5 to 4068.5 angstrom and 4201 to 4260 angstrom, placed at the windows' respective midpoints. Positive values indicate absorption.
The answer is 0.3 angstrom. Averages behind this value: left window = 37.5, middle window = 37.9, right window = 38.9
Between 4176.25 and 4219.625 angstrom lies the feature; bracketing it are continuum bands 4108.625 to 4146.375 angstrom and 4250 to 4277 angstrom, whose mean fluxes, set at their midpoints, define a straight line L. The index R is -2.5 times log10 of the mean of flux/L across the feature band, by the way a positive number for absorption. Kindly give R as 0.02 mag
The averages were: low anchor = 37.9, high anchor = 40.7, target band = 38.7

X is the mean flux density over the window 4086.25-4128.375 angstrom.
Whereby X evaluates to 37.8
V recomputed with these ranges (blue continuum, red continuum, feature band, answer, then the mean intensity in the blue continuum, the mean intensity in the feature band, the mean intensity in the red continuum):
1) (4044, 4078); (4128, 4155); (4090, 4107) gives 0.04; 37.8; 36.4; 37.5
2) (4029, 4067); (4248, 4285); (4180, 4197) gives 0.06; 37.5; 37.4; 40.7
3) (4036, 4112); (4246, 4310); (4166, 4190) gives 0.03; 37.9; 37.1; 38.2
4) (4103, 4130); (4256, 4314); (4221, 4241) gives 0.02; 38.6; 37.5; 37.9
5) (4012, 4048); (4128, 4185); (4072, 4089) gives -0.05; 36.3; 38.5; 37.5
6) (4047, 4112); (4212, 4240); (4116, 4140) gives 0.03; 38.4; 37.2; 38.2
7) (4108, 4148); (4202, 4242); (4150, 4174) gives 0.01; 38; 37.9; 38.7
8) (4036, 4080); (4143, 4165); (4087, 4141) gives 0.01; 37.7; 37.7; 38.1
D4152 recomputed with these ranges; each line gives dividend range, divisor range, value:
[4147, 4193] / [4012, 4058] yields 1.08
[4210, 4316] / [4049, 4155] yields 1.09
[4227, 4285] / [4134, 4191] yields 1.11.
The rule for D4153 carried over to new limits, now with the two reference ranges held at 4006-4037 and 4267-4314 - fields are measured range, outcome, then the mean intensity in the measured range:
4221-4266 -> -2.84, 39.2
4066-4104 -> -0.09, 37.2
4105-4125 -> -1.10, 39.1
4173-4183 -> 0.22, 36.1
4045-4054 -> 0.14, 36.6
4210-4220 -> -0.95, 40.4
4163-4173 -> -0.30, 38.1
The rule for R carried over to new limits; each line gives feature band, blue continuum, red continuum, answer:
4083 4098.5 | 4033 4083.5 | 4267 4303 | -0.035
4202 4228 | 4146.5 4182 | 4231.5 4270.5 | 0.017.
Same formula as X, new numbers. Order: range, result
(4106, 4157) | 38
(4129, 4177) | 37.5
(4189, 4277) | 39.2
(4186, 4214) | 38.8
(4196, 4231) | 38.6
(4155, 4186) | 37.6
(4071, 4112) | 37.9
